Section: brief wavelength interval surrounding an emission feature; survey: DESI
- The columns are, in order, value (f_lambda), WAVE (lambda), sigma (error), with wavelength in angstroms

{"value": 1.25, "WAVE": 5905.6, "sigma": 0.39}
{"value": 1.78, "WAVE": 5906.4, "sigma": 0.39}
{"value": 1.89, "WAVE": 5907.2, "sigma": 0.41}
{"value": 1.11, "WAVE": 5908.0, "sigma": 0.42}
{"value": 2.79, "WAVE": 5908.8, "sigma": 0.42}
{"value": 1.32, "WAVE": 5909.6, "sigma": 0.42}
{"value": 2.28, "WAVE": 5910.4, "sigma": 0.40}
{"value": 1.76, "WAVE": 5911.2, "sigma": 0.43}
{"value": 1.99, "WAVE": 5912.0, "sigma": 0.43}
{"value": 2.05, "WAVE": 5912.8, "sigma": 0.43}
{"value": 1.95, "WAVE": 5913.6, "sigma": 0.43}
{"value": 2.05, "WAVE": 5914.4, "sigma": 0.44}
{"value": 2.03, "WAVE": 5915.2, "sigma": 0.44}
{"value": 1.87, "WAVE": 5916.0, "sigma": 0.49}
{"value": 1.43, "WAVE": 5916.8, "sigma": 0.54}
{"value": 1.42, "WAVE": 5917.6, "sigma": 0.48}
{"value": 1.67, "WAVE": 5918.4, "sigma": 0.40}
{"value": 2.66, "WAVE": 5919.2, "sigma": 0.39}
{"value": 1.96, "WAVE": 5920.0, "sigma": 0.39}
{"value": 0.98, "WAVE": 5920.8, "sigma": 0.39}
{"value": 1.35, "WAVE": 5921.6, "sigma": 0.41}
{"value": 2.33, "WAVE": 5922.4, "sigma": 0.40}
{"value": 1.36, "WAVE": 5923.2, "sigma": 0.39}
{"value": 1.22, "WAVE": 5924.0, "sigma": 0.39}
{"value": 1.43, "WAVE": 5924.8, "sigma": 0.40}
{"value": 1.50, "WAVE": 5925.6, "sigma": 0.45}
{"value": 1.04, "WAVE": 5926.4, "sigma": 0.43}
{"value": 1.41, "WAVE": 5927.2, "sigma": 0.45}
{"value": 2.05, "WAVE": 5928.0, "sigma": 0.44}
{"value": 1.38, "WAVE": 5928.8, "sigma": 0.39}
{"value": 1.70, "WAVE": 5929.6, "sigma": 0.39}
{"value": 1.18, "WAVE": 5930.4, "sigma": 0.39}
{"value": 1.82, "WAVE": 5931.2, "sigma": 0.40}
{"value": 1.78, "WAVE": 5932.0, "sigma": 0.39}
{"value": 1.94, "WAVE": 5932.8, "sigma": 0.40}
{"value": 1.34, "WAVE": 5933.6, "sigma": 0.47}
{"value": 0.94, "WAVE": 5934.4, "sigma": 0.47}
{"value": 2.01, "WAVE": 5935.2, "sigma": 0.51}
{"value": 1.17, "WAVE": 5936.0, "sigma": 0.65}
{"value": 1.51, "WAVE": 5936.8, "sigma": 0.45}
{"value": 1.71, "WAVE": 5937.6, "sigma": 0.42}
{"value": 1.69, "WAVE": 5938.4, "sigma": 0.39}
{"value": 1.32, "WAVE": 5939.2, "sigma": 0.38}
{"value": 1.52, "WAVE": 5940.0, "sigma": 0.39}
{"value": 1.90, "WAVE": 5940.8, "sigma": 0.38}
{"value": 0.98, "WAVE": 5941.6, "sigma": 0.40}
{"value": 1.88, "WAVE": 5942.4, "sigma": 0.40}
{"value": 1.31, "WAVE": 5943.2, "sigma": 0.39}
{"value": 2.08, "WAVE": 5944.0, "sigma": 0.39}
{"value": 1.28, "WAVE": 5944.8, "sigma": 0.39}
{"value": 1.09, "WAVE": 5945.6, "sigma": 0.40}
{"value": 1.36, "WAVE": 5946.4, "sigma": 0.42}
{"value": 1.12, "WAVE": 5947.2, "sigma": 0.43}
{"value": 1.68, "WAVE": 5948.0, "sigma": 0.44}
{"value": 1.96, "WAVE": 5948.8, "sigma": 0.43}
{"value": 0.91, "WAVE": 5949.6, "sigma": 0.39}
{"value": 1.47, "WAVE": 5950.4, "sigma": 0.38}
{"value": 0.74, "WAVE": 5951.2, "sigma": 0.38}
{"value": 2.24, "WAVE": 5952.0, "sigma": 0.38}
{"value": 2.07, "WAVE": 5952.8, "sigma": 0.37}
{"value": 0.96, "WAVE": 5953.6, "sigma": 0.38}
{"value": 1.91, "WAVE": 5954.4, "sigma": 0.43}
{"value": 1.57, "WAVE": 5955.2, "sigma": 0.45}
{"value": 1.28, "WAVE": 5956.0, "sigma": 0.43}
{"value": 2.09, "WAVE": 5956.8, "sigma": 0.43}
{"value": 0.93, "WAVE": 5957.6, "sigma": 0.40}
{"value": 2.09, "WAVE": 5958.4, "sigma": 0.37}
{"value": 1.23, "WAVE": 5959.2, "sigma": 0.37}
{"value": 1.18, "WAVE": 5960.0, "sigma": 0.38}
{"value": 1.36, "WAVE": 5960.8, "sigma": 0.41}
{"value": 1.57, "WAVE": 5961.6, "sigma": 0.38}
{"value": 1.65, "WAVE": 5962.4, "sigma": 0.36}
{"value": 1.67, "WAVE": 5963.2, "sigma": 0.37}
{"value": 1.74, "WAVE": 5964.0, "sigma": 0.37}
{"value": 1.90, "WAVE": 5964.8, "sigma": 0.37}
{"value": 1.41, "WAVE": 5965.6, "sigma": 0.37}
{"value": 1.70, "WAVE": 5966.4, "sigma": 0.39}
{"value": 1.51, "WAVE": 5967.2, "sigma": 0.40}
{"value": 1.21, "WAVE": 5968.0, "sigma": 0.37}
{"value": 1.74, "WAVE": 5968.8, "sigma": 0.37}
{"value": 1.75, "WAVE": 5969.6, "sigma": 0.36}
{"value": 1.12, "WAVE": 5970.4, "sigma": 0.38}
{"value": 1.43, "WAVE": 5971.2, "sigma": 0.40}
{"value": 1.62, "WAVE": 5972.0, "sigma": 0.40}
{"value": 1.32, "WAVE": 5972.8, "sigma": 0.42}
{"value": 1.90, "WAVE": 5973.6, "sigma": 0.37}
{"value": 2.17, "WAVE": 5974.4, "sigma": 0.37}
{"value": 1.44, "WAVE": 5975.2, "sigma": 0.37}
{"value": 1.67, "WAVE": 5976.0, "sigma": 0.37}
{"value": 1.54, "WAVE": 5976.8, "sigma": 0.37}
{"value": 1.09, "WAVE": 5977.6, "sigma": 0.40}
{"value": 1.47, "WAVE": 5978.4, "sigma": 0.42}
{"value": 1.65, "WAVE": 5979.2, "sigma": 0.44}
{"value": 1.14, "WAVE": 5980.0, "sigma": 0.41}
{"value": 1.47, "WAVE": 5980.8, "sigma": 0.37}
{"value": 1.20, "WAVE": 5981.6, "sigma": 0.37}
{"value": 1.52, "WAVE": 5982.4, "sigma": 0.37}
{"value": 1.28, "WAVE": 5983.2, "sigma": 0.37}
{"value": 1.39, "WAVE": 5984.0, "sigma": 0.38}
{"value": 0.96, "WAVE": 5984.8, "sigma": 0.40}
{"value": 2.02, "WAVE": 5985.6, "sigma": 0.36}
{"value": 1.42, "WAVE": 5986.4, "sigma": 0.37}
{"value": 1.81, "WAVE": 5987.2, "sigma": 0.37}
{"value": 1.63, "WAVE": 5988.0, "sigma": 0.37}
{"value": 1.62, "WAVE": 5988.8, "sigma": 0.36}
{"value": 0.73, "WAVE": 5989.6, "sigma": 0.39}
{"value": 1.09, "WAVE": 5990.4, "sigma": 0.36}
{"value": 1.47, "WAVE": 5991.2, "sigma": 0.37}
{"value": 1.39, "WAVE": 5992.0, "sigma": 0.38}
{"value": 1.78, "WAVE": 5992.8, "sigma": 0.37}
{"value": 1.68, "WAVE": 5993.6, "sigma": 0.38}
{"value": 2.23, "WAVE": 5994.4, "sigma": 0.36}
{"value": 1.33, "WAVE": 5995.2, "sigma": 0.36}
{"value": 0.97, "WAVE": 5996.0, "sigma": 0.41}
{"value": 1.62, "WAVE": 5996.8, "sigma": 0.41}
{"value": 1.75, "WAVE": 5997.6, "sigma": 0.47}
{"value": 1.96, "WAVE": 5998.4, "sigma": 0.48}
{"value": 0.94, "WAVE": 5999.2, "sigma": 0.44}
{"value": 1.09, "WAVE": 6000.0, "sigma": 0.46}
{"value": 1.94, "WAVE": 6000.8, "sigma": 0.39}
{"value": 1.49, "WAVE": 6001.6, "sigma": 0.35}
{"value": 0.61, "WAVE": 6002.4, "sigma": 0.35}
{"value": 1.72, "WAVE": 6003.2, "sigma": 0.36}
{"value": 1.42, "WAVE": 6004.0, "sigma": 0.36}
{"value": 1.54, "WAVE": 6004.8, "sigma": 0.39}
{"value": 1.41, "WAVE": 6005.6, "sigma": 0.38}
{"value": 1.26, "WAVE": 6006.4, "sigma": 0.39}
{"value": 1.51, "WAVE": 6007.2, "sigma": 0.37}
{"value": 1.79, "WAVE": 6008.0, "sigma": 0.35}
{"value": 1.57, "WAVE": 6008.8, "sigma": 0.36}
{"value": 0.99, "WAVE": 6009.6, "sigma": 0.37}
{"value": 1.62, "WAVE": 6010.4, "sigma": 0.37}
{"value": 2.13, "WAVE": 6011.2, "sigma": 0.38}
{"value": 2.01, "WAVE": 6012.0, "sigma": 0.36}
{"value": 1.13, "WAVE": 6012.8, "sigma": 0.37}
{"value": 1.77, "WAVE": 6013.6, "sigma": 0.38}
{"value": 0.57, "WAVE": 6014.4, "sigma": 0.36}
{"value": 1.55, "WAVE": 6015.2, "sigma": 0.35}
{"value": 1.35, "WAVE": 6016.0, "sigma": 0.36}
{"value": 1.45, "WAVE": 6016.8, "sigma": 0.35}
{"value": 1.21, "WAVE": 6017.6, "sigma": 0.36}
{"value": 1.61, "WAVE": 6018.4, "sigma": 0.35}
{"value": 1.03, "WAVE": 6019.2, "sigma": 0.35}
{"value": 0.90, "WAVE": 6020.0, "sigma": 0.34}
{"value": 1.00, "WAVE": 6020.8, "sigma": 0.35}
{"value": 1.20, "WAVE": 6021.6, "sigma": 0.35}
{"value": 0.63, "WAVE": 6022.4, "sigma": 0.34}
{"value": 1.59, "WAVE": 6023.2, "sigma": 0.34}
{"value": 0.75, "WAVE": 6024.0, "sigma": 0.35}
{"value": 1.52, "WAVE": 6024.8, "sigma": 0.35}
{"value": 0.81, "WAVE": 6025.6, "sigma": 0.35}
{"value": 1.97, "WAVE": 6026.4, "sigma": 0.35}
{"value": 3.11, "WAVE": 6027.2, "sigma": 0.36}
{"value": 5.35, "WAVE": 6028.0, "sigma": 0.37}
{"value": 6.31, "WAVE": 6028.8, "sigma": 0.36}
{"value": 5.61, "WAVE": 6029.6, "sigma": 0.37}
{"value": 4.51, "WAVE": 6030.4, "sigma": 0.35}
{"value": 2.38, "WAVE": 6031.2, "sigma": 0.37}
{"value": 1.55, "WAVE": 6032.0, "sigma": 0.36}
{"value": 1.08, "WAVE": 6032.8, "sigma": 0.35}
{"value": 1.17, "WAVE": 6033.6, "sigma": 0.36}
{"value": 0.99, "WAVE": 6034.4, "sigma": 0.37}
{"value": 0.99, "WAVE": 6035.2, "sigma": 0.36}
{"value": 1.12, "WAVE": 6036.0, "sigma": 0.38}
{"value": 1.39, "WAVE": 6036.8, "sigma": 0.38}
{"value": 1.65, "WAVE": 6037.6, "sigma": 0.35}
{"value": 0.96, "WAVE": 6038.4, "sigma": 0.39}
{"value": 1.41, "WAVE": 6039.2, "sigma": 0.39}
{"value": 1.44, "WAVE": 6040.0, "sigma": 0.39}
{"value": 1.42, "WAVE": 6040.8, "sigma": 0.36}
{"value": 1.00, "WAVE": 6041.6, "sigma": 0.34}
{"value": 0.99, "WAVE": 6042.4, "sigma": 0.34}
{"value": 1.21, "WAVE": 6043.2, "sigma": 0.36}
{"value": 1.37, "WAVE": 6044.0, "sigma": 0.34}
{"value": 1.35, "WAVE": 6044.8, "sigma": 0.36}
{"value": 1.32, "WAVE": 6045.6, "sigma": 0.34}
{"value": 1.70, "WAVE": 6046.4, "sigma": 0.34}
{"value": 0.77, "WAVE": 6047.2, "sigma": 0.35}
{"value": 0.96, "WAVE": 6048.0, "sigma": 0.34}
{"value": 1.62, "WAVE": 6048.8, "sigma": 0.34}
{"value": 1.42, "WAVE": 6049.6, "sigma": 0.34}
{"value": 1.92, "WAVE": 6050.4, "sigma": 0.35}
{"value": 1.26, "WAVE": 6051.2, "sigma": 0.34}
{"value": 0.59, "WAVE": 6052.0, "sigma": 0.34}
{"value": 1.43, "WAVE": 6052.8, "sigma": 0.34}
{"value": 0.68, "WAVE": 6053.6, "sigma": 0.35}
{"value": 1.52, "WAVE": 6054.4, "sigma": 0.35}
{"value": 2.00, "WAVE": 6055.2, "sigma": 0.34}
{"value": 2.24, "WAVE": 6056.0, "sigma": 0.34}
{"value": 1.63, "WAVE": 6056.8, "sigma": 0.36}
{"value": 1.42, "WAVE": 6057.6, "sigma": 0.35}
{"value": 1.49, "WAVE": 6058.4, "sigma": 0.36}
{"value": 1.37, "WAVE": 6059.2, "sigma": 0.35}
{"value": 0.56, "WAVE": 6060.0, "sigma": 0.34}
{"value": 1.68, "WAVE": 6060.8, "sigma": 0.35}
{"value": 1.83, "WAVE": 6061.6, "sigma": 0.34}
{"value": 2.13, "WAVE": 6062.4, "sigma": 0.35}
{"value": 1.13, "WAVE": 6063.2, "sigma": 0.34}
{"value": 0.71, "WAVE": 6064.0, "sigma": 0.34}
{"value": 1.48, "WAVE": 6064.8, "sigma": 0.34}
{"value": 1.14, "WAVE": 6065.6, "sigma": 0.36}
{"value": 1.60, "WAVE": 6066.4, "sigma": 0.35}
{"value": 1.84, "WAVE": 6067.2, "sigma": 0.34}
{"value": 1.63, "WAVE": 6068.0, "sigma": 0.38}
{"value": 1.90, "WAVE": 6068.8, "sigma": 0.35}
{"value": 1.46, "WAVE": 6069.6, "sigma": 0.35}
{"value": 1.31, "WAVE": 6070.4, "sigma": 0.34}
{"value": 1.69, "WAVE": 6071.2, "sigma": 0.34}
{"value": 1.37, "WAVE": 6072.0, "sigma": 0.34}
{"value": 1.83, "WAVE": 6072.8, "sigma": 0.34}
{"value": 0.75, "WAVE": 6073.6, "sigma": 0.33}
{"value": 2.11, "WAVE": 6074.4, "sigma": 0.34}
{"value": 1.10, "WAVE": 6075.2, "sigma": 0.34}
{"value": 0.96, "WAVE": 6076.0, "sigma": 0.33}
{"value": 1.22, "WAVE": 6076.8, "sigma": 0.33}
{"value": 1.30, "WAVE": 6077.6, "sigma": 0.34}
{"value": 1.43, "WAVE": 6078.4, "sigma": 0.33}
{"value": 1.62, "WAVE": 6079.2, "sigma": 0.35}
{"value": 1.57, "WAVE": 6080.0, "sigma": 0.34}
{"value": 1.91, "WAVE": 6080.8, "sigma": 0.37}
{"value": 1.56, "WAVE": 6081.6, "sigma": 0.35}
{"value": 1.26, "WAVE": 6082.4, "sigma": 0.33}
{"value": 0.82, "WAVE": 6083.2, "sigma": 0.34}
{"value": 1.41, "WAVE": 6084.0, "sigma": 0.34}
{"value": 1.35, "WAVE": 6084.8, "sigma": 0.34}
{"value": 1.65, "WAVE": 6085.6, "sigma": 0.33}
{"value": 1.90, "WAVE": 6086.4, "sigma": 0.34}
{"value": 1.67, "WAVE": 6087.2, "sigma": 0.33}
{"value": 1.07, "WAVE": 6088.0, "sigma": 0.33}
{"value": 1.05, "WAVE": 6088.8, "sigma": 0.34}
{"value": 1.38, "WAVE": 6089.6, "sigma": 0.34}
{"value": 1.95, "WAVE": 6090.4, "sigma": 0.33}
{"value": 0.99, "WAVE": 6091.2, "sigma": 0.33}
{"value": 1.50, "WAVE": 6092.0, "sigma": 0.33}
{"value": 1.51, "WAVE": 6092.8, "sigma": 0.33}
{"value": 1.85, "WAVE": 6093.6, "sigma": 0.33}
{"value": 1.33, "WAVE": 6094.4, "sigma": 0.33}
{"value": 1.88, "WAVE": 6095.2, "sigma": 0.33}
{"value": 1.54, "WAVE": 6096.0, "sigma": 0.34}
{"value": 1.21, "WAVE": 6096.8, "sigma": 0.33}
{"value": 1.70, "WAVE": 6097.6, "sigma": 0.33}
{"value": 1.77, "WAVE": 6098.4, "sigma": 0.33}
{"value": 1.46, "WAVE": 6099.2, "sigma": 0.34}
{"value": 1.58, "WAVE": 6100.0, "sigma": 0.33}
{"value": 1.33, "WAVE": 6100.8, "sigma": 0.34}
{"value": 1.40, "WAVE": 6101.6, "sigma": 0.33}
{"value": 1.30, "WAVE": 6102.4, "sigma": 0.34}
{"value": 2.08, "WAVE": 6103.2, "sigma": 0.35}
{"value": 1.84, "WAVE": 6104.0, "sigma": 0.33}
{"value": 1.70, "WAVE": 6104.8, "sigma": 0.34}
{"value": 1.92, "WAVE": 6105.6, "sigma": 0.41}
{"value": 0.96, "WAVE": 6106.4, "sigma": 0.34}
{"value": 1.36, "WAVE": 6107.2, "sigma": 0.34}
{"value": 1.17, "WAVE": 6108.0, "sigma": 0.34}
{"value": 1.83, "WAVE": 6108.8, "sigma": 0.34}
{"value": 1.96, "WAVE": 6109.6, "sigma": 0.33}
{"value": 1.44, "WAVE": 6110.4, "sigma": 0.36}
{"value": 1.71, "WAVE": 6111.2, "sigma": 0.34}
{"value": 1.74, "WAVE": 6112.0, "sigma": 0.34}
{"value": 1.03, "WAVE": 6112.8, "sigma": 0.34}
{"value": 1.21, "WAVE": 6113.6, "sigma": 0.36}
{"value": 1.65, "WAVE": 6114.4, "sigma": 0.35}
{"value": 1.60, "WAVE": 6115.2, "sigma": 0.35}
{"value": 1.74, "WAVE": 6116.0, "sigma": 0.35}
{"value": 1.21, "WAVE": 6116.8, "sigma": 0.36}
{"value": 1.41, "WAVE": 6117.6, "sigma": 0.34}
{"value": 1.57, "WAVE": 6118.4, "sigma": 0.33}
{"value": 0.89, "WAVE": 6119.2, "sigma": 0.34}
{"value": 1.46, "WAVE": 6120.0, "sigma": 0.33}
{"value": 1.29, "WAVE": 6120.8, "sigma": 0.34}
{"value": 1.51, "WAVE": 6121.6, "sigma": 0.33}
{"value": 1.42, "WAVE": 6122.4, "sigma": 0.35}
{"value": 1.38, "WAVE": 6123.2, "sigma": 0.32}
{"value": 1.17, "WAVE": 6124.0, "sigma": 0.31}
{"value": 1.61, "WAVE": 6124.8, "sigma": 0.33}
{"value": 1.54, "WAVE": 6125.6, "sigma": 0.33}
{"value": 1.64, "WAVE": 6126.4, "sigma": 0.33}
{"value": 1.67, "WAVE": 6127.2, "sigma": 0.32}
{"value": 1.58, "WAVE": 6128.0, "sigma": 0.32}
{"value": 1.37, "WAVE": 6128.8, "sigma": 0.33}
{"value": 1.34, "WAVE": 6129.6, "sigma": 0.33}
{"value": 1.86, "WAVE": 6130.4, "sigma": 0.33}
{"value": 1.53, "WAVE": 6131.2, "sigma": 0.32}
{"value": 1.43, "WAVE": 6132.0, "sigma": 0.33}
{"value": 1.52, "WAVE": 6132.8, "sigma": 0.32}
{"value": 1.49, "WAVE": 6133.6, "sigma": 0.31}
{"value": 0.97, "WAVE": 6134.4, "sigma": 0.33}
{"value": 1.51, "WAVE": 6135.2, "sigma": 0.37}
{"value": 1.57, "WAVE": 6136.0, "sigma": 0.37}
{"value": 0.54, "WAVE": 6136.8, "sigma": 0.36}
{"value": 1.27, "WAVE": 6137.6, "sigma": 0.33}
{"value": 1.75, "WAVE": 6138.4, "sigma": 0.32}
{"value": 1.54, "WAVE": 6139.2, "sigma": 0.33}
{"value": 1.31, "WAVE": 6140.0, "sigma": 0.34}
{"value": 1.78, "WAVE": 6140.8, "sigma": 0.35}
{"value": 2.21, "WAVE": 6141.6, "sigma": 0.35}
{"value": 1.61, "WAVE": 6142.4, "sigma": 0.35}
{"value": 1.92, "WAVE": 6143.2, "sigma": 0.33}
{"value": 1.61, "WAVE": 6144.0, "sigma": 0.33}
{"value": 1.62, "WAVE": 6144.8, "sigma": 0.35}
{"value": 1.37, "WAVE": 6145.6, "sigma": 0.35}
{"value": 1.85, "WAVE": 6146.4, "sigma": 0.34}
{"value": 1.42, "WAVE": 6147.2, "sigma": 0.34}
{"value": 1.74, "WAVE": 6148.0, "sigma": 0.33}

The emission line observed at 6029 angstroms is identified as Hbeta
